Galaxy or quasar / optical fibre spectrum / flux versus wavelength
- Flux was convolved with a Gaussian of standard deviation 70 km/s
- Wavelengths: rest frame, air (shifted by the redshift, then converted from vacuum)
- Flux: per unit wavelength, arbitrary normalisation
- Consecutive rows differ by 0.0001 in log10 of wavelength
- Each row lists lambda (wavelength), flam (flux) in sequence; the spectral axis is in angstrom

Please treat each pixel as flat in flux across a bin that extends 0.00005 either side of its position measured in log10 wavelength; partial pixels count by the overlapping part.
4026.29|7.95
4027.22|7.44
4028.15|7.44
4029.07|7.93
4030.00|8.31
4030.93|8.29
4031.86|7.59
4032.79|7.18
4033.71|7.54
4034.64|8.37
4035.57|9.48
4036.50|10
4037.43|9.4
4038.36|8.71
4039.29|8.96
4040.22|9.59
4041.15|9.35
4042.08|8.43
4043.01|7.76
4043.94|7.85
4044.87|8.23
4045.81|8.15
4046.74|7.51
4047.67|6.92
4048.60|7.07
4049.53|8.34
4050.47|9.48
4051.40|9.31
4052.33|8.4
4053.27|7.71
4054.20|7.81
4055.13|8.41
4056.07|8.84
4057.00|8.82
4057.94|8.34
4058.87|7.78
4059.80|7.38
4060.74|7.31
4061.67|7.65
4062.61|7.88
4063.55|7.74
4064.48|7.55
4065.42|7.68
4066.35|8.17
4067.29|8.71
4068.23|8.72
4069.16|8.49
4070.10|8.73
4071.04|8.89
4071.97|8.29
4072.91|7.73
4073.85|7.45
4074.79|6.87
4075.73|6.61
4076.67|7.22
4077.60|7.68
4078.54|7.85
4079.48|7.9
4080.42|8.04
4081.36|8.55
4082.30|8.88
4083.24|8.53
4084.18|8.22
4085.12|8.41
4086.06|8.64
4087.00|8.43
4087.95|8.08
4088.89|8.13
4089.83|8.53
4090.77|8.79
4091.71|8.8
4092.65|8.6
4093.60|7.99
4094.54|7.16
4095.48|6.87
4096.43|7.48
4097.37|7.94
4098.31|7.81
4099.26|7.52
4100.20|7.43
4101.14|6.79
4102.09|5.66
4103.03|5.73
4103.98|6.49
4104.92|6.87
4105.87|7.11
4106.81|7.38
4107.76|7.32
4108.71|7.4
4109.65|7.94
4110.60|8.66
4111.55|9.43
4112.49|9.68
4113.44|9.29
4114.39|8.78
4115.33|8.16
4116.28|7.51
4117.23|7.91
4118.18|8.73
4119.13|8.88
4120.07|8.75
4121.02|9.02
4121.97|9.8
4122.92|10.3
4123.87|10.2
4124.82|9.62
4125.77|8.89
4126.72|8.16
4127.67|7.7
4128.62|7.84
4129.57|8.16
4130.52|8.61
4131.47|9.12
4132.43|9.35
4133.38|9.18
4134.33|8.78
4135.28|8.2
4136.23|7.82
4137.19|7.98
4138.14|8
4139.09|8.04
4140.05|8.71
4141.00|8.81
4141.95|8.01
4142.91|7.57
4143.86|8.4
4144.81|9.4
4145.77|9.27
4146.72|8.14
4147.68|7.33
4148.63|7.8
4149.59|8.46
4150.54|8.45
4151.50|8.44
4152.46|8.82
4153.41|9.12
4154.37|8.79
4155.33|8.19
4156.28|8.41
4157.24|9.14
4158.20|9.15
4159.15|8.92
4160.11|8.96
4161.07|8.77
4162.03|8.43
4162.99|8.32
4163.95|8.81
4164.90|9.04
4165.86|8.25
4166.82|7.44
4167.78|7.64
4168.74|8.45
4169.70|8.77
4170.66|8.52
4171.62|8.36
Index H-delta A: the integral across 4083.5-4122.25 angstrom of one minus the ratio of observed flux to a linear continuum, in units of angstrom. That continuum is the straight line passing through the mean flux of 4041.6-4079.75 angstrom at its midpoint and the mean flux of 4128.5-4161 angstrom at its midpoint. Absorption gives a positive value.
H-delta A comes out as 1.23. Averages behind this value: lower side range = 7.99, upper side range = 8.52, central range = 8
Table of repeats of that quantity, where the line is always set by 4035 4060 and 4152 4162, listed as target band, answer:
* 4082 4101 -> 1.1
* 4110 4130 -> -0.3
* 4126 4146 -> 0.7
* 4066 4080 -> 1.0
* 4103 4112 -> 1.2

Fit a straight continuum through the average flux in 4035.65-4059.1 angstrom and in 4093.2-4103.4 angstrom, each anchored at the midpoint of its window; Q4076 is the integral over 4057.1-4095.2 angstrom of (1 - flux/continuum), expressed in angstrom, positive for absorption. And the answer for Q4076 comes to -1.8 angstrom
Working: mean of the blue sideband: 8.47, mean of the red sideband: 7.14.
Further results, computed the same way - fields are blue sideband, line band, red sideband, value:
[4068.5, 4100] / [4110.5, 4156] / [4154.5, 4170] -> -1.5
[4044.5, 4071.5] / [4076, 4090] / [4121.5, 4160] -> 0.2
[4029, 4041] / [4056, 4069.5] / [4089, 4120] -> 0.4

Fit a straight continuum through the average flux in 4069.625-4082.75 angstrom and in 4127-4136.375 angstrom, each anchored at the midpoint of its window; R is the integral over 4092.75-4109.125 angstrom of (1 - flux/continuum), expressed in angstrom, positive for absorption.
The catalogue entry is 2.0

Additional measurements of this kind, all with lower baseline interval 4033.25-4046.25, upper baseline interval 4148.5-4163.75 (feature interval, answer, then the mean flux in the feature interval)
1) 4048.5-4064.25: 0.99 angstrom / 8.15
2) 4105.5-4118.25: 0.65 angstrom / 8.23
